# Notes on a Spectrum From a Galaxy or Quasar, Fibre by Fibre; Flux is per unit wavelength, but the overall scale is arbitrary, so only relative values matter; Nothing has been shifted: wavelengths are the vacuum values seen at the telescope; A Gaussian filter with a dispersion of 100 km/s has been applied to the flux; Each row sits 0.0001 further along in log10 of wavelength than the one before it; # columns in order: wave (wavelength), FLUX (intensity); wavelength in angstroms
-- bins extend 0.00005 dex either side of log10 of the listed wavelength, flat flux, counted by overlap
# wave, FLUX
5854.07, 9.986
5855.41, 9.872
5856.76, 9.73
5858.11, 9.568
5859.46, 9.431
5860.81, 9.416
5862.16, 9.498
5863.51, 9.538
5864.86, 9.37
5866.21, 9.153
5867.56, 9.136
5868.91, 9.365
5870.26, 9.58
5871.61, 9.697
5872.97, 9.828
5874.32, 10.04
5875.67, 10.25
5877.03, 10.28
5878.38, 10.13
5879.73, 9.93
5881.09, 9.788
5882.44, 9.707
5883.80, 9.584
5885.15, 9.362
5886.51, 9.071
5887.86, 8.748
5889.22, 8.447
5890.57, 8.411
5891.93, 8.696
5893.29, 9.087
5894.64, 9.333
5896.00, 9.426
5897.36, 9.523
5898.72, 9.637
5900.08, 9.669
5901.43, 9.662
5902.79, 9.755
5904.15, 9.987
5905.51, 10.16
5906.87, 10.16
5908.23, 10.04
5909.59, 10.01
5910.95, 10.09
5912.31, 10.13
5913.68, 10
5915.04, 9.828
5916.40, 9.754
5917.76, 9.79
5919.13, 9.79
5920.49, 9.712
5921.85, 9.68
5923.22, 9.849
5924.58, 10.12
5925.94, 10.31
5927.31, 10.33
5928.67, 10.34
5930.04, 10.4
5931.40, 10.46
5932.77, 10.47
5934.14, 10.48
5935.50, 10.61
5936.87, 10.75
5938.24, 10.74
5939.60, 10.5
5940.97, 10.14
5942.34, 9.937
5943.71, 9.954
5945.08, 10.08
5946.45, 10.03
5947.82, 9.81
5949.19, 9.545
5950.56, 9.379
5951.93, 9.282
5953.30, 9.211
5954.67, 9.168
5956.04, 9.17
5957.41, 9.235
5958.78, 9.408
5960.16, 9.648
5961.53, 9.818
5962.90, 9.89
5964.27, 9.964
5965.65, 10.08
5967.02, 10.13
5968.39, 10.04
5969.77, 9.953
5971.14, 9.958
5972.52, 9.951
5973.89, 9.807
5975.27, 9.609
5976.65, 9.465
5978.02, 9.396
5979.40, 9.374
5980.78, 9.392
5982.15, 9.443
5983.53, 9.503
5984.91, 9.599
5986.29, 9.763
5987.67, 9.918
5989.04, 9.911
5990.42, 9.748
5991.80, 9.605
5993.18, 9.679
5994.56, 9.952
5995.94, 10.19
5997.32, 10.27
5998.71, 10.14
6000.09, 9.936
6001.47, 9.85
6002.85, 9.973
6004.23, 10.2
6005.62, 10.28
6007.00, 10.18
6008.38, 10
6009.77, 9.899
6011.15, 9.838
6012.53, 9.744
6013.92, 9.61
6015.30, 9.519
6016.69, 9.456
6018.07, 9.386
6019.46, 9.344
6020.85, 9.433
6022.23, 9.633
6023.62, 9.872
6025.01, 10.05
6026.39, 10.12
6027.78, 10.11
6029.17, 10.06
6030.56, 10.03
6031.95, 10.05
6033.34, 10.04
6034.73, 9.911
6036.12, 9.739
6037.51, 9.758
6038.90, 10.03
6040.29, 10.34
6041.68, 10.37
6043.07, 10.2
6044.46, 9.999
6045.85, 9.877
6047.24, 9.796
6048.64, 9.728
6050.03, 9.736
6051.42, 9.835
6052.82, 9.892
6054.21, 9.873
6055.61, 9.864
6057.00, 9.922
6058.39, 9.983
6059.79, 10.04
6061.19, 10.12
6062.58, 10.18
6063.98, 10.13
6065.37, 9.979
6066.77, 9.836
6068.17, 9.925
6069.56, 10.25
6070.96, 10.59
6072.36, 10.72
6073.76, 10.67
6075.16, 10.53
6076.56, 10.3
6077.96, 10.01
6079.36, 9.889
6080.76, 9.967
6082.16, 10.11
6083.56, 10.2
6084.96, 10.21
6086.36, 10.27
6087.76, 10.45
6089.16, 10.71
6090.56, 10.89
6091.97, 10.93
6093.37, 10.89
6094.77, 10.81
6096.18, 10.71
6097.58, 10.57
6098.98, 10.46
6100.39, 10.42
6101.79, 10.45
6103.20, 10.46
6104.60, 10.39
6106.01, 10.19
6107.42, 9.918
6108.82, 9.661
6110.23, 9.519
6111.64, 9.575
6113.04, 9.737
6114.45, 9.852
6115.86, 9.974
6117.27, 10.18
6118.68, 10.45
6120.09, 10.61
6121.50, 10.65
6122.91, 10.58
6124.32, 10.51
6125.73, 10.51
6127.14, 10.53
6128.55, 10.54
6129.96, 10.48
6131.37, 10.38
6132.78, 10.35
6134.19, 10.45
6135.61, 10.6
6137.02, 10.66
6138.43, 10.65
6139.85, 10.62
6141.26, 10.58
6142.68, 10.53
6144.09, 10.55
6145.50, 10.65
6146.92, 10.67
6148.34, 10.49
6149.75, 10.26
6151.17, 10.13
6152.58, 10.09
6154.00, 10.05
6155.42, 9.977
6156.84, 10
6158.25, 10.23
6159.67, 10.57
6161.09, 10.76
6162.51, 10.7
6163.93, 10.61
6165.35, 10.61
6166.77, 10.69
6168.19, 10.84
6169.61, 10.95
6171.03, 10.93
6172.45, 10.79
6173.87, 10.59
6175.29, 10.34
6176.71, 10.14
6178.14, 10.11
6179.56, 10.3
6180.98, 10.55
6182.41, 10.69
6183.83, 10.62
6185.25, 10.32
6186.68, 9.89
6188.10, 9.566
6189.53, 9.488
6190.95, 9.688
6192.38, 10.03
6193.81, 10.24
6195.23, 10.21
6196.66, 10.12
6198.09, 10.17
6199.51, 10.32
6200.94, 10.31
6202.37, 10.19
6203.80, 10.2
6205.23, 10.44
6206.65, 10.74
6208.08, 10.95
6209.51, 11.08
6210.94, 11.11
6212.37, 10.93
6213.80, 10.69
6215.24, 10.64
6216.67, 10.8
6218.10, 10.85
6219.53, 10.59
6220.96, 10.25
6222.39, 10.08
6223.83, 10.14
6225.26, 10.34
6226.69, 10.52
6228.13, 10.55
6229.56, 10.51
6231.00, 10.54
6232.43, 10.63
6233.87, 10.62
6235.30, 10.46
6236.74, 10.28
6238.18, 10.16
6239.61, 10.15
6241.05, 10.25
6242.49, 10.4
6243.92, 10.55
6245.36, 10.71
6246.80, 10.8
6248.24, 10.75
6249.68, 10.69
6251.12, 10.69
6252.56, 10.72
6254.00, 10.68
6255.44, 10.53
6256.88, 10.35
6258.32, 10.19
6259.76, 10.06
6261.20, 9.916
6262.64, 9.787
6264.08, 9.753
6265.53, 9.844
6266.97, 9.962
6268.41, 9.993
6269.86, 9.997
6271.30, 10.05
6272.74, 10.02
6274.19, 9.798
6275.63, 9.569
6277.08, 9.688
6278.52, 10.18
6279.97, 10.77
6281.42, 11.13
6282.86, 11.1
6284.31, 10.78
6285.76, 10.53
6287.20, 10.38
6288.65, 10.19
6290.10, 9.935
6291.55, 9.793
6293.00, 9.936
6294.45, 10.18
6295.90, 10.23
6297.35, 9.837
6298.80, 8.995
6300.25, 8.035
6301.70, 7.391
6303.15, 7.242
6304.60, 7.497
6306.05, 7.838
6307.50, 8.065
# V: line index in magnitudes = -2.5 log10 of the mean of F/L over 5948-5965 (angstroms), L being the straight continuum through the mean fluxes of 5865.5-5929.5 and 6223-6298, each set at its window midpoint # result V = 0.03 mag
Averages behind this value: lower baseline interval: 9.69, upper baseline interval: 10.3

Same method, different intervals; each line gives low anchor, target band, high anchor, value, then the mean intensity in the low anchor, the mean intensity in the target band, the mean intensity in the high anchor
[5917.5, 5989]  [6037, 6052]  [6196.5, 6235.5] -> 0.01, 9.87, 9.98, 10.5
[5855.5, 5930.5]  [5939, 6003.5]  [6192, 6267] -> 0.01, 9.68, 9.76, 10.4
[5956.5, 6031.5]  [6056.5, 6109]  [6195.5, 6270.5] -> -0.03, 9.8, 10.3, 10.4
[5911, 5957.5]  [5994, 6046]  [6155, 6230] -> 0.02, 9.98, 9.93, 10.4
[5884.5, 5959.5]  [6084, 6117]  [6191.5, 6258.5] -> -0.01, 9.78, 10.3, 10.5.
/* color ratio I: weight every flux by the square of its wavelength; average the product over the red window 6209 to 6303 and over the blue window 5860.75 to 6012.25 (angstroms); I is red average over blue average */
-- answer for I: 1.2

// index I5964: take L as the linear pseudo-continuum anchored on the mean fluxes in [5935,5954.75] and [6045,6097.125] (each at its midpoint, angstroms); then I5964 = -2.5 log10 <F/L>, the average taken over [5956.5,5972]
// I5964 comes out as 0.02 mag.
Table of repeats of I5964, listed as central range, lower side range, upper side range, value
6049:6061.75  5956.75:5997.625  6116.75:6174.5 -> 0.02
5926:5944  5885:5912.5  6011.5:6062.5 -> -0.09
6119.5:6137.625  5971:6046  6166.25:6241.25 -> -0.03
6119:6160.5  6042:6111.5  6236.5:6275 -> -0.02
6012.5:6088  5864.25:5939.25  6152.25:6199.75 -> 0.01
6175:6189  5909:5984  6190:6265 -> 0.01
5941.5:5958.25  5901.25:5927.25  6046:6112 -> 0.05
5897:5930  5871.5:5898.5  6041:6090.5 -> -0.04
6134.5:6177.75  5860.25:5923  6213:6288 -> -0.03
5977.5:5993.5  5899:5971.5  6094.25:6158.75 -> 0.05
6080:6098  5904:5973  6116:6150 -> -0.01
